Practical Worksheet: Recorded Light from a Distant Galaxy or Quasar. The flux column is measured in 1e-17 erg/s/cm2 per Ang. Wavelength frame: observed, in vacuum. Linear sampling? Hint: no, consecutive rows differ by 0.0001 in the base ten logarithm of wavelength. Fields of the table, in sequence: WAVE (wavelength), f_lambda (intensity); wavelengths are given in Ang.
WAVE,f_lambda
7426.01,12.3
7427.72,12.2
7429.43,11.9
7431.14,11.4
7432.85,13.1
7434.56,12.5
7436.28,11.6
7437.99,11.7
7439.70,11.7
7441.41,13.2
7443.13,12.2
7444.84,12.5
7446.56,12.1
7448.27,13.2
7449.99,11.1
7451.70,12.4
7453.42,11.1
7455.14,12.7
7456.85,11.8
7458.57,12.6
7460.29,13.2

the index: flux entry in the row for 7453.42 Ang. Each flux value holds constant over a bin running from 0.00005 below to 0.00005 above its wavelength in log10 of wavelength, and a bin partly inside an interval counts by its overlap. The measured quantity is 11.1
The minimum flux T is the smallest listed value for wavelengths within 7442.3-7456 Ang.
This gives 11.1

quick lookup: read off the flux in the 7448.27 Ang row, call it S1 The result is 13.2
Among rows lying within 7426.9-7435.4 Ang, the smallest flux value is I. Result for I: 11.4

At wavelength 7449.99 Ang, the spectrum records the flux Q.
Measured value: 11.1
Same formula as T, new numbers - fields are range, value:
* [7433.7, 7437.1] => 11.6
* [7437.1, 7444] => 11.7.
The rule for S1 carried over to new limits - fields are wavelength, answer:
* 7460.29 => 13.2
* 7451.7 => 12.4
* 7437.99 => 11.7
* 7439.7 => 11.7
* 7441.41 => 13.2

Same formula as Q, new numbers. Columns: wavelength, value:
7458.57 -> 12.6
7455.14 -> 12.7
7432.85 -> 13.1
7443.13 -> 12.2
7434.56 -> 12.5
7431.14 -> 11.4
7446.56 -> 12.1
